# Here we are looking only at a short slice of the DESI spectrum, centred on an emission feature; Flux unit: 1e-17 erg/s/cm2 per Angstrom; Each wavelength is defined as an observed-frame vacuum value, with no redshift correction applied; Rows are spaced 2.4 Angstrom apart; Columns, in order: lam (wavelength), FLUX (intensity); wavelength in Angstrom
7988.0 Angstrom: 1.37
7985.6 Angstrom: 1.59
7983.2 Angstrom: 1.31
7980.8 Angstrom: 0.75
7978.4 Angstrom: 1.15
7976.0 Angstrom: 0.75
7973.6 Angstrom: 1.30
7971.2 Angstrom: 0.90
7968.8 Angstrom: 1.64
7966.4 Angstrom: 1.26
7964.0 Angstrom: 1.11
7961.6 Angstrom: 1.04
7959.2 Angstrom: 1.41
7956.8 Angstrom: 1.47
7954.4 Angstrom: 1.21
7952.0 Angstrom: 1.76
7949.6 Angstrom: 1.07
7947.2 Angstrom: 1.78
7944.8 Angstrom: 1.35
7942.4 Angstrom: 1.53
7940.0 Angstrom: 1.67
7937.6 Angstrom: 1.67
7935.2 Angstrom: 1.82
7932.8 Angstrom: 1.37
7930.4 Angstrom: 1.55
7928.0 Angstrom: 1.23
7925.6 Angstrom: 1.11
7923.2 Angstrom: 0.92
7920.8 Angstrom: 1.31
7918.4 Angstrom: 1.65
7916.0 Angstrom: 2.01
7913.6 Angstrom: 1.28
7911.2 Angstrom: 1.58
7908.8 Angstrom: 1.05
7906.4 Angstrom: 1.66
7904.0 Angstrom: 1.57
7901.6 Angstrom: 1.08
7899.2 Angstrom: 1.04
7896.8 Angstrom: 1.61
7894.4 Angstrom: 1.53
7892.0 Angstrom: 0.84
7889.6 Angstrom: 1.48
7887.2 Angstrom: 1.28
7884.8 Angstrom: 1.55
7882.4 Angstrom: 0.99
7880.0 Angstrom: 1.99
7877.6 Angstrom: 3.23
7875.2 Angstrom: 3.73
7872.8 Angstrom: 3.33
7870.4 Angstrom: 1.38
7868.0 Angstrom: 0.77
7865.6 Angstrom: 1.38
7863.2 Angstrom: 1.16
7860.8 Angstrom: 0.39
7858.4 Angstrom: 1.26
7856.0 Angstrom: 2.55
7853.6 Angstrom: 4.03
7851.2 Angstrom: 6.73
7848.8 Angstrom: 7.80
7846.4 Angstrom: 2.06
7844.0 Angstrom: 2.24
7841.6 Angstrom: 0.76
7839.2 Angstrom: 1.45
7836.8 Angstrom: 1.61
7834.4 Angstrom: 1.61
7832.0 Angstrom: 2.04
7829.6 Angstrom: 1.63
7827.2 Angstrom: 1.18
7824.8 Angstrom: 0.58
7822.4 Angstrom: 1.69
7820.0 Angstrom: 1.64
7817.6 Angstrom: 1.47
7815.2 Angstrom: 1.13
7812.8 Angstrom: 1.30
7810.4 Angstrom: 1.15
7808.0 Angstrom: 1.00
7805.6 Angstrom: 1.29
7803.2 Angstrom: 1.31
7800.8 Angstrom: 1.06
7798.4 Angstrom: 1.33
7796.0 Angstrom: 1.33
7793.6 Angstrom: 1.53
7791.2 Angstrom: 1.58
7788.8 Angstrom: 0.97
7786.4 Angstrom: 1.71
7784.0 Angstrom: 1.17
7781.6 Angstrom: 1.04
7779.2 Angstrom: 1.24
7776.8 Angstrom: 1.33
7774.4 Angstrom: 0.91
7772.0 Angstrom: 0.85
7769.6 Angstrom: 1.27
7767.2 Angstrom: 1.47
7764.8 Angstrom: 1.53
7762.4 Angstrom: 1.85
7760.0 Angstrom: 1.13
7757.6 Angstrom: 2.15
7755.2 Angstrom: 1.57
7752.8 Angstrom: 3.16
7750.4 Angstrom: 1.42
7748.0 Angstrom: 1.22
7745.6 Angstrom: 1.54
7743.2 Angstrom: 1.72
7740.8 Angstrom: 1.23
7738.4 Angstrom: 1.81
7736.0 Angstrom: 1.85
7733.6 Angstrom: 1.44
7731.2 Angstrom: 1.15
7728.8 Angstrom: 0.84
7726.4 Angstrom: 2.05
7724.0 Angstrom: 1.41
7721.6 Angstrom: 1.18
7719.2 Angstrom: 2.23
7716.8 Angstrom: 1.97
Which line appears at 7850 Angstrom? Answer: H-alpha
